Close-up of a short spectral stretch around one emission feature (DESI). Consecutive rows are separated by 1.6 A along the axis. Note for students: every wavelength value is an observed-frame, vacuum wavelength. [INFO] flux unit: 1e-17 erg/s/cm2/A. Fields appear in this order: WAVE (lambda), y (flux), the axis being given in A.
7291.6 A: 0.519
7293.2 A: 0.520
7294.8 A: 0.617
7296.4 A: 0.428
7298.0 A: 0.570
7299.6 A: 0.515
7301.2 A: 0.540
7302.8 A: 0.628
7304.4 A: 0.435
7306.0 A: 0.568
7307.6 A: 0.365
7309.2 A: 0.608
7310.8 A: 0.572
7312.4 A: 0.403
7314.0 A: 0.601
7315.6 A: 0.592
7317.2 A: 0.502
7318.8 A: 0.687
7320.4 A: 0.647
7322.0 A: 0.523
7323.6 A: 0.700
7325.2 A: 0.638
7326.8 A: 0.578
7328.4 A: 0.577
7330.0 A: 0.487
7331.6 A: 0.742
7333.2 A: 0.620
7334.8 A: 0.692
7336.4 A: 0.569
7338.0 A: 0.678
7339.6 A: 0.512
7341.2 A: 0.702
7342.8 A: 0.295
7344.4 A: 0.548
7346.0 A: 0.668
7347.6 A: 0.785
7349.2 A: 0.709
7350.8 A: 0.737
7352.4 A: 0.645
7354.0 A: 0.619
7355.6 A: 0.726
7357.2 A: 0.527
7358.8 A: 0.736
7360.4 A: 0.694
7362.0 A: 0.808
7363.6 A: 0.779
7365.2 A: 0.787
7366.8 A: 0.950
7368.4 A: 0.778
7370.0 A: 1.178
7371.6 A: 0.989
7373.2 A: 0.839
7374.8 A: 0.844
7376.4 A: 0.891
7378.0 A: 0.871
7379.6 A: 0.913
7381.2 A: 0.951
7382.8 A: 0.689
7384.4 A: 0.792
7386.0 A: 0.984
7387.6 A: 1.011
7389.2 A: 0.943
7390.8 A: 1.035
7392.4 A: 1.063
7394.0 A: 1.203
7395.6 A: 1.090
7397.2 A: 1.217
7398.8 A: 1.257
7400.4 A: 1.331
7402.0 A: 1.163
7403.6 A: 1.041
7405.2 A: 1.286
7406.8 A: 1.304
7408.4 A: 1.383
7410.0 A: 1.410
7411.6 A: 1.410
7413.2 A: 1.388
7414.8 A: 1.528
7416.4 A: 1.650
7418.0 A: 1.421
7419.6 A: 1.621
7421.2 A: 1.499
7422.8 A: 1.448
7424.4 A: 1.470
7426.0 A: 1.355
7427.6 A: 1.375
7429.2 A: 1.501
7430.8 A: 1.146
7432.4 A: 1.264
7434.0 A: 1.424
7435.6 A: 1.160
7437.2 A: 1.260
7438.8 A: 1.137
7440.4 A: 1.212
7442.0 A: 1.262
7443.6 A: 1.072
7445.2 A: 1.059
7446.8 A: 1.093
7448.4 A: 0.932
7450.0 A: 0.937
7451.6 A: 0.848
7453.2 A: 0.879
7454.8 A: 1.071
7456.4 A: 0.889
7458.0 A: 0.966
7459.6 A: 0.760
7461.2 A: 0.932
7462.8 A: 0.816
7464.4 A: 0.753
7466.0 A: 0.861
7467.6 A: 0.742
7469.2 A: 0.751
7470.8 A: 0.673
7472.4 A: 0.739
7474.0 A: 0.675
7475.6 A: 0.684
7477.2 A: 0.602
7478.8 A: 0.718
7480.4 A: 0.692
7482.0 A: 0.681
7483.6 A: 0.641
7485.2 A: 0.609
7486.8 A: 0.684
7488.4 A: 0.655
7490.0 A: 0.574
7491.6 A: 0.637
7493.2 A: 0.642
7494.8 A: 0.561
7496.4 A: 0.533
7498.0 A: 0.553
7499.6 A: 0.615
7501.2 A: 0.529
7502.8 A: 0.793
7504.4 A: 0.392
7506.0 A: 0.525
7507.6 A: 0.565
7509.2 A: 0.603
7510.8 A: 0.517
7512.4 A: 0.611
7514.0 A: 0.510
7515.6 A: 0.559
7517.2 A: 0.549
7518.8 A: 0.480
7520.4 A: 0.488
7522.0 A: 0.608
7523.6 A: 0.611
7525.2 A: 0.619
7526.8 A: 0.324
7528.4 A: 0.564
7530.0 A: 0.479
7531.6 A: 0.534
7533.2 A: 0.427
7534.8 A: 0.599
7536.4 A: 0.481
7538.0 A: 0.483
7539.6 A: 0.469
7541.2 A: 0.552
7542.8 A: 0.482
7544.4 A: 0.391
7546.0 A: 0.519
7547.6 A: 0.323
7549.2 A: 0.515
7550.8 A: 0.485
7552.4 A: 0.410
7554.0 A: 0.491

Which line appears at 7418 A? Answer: C IV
